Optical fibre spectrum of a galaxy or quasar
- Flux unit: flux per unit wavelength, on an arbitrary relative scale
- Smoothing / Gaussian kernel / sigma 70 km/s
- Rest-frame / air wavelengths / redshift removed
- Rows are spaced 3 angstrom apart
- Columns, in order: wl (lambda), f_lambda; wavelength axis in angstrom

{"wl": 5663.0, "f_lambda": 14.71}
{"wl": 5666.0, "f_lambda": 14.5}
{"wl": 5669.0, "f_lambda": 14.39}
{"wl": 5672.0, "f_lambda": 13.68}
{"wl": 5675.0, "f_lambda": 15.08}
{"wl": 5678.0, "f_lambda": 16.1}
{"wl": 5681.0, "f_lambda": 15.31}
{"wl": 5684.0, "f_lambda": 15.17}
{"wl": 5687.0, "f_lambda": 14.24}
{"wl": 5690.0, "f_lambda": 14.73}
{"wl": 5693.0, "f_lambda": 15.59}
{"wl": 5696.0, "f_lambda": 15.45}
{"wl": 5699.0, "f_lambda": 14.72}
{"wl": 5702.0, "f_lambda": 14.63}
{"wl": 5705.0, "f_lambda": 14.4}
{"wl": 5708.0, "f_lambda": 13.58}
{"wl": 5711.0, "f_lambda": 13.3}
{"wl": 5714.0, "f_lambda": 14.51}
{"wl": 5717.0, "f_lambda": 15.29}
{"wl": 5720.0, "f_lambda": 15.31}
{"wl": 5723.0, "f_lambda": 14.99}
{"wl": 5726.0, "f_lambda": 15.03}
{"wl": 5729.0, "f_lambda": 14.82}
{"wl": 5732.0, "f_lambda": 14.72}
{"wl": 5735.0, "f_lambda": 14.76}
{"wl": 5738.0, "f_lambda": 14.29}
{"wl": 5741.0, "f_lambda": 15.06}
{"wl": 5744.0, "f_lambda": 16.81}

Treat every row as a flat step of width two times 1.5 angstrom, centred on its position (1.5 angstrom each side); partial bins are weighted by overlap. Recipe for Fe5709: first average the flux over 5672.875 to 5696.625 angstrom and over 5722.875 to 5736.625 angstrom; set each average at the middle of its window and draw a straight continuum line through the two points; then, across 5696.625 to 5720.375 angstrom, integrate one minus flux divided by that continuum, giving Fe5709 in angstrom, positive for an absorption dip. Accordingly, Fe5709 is 0.8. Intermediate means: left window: 15.2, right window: 14.8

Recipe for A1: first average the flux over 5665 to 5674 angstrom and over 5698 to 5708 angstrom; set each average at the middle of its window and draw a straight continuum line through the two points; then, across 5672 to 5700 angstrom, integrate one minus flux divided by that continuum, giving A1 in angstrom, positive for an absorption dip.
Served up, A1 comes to -1.5 angstrom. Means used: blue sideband 14.2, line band 15.1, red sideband 14.4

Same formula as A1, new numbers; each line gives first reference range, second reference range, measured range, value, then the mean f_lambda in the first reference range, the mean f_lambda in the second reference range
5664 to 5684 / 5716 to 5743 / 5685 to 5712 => 0.6 angstrom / 14.9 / 14.9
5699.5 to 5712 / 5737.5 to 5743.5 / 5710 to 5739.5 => -0.2 angstrom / 14.1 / 15.1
